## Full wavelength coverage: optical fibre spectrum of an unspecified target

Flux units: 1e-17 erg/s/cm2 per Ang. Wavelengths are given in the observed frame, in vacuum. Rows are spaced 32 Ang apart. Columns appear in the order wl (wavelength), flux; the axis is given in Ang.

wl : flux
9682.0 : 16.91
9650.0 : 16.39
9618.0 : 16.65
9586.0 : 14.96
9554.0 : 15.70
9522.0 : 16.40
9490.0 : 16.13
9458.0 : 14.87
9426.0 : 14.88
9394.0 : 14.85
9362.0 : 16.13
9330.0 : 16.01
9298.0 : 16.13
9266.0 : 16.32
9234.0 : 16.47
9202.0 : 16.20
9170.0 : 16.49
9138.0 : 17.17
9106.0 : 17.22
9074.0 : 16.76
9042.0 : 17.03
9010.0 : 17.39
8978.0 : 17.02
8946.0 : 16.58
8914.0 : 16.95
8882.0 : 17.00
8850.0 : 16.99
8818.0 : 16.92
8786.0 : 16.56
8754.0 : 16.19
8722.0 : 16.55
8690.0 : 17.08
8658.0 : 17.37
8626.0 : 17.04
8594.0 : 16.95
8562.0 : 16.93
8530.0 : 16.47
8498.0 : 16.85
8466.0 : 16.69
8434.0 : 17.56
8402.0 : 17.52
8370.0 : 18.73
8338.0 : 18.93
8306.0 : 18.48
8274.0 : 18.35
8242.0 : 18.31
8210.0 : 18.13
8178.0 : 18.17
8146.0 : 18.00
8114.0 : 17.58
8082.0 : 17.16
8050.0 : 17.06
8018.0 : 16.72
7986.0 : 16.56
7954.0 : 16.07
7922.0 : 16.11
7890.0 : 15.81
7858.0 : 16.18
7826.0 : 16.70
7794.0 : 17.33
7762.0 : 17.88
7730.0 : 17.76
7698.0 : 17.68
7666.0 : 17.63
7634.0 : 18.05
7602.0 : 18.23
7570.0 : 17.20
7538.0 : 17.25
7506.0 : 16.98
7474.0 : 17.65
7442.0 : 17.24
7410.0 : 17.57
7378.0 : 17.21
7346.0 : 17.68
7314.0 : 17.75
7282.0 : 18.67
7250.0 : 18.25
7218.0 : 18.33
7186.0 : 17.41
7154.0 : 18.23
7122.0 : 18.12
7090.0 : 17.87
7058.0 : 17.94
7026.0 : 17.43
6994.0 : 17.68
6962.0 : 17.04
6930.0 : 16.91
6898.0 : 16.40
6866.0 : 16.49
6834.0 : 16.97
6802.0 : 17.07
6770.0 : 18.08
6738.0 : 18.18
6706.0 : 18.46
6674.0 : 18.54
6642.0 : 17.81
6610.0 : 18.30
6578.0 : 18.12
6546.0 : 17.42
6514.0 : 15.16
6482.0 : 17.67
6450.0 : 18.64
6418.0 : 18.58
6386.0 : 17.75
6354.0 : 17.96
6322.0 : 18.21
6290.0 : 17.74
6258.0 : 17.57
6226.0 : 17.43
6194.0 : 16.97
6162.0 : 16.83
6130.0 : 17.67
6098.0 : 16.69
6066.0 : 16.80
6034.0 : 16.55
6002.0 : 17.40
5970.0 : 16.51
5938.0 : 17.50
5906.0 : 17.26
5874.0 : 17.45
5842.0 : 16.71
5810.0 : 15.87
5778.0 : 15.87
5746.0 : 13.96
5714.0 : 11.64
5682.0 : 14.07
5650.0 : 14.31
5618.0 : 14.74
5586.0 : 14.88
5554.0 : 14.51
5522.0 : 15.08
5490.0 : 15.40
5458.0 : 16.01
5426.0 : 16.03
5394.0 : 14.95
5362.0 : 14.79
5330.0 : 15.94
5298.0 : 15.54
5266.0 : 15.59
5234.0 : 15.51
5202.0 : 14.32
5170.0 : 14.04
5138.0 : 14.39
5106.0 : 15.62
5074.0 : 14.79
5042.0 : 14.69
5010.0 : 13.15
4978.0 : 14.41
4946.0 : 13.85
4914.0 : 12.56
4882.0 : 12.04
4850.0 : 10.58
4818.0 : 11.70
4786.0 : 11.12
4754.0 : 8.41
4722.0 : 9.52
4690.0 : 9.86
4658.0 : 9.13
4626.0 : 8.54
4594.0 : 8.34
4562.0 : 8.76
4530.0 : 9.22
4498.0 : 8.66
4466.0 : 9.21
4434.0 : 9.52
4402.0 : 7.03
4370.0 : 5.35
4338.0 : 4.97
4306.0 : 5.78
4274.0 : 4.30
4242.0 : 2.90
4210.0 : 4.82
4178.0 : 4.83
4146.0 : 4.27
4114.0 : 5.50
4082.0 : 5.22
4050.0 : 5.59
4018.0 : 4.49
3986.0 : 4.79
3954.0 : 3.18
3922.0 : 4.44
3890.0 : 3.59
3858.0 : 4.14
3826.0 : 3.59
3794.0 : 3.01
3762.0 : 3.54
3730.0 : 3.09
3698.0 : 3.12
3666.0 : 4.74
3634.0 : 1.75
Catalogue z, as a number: 0.10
